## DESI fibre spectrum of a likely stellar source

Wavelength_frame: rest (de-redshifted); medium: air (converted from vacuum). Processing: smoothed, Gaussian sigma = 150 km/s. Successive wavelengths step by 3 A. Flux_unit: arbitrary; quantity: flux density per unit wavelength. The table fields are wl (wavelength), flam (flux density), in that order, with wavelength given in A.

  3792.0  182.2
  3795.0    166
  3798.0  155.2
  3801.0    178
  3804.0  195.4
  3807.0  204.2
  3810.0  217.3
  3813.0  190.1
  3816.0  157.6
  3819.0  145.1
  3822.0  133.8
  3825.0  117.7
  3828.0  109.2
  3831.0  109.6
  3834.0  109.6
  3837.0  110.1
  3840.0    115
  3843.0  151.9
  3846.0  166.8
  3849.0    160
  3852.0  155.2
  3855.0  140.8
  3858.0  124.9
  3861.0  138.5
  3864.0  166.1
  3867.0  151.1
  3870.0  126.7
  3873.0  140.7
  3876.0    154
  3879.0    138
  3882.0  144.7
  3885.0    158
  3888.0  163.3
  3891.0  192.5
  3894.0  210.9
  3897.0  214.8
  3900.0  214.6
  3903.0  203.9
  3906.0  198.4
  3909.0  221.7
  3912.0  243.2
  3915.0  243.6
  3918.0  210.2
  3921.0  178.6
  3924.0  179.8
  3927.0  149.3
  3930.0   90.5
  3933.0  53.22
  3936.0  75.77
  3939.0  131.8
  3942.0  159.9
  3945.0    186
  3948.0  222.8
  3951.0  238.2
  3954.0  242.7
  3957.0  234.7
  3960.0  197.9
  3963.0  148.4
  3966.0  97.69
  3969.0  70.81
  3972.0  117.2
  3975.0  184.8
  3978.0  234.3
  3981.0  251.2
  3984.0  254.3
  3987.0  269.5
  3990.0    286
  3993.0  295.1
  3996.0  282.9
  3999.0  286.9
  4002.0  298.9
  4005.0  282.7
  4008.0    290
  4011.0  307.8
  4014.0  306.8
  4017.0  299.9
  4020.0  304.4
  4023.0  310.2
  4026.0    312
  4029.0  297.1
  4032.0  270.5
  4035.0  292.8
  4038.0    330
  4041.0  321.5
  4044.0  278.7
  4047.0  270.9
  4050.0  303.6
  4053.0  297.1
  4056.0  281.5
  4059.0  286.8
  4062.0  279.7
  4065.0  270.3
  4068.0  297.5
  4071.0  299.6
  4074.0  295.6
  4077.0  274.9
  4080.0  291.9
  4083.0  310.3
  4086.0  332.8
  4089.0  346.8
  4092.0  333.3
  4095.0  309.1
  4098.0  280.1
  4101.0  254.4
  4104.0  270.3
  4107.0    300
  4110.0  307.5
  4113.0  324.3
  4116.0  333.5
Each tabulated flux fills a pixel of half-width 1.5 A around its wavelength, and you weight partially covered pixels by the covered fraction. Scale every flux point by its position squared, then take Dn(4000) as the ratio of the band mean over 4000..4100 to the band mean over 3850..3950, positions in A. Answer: 1.9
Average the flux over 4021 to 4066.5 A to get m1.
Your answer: 294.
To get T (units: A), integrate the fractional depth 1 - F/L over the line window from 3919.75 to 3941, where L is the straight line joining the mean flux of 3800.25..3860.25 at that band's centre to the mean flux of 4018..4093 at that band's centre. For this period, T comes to 9.1 A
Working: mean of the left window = 149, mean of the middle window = 123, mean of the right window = 299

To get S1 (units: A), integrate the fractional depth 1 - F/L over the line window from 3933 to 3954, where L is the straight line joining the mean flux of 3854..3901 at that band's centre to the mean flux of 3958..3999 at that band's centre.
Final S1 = 3.04 A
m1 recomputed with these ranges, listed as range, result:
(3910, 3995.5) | 189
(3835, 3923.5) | 170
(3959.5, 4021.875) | 242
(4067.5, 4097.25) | 309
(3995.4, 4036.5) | 296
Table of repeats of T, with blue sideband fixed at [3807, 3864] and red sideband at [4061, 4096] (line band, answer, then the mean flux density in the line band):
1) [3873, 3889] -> 2.2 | 150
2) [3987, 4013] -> -3.9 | 290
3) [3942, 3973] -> 6.5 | 176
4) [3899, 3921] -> -2.7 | 217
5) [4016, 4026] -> -1.5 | 306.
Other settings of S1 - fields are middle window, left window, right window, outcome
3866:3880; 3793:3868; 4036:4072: 2.8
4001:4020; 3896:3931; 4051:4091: -2.9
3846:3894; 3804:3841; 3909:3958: 2.1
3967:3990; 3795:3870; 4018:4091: 4.4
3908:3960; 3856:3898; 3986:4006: 9.1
